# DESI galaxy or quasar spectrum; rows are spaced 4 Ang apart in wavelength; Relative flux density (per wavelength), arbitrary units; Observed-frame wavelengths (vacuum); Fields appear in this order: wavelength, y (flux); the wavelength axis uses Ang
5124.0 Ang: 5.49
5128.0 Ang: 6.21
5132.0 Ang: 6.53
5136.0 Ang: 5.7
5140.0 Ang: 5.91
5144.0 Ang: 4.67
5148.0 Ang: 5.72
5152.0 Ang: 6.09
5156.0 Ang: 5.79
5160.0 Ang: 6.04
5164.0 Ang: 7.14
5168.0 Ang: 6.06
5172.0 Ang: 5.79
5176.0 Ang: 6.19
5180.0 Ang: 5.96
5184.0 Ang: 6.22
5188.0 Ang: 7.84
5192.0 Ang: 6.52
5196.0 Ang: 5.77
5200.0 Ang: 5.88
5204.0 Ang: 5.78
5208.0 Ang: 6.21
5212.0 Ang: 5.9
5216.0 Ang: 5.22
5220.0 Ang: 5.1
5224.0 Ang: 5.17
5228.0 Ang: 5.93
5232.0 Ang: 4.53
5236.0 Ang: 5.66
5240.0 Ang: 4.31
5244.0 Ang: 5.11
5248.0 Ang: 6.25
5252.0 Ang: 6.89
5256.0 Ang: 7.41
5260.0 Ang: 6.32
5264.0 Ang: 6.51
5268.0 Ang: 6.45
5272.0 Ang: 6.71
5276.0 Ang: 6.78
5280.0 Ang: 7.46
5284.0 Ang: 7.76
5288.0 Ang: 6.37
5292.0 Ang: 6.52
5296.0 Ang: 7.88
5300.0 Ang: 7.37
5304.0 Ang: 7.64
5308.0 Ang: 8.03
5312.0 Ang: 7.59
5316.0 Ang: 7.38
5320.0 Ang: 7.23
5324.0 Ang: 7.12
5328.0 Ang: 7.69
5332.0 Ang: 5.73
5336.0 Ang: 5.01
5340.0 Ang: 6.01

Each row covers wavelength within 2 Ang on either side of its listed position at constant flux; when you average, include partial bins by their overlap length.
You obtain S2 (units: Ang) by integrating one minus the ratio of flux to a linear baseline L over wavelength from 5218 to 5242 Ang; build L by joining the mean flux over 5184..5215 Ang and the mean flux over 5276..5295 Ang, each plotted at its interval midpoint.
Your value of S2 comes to 5.16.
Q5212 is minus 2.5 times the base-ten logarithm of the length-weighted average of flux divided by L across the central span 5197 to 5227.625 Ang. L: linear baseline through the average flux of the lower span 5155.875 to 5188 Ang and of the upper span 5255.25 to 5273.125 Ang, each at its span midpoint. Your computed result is 0.14 mag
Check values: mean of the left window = 6.27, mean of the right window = 6.63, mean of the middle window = 5.63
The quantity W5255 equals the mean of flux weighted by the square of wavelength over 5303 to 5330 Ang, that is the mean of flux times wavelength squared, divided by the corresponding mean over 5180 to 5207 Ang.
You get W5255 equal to 1.25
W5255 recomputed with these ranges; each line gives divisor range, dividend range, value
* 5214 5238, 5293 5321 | 1.48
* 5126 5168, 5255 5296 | 1.21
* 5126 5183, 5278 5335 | 1.28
